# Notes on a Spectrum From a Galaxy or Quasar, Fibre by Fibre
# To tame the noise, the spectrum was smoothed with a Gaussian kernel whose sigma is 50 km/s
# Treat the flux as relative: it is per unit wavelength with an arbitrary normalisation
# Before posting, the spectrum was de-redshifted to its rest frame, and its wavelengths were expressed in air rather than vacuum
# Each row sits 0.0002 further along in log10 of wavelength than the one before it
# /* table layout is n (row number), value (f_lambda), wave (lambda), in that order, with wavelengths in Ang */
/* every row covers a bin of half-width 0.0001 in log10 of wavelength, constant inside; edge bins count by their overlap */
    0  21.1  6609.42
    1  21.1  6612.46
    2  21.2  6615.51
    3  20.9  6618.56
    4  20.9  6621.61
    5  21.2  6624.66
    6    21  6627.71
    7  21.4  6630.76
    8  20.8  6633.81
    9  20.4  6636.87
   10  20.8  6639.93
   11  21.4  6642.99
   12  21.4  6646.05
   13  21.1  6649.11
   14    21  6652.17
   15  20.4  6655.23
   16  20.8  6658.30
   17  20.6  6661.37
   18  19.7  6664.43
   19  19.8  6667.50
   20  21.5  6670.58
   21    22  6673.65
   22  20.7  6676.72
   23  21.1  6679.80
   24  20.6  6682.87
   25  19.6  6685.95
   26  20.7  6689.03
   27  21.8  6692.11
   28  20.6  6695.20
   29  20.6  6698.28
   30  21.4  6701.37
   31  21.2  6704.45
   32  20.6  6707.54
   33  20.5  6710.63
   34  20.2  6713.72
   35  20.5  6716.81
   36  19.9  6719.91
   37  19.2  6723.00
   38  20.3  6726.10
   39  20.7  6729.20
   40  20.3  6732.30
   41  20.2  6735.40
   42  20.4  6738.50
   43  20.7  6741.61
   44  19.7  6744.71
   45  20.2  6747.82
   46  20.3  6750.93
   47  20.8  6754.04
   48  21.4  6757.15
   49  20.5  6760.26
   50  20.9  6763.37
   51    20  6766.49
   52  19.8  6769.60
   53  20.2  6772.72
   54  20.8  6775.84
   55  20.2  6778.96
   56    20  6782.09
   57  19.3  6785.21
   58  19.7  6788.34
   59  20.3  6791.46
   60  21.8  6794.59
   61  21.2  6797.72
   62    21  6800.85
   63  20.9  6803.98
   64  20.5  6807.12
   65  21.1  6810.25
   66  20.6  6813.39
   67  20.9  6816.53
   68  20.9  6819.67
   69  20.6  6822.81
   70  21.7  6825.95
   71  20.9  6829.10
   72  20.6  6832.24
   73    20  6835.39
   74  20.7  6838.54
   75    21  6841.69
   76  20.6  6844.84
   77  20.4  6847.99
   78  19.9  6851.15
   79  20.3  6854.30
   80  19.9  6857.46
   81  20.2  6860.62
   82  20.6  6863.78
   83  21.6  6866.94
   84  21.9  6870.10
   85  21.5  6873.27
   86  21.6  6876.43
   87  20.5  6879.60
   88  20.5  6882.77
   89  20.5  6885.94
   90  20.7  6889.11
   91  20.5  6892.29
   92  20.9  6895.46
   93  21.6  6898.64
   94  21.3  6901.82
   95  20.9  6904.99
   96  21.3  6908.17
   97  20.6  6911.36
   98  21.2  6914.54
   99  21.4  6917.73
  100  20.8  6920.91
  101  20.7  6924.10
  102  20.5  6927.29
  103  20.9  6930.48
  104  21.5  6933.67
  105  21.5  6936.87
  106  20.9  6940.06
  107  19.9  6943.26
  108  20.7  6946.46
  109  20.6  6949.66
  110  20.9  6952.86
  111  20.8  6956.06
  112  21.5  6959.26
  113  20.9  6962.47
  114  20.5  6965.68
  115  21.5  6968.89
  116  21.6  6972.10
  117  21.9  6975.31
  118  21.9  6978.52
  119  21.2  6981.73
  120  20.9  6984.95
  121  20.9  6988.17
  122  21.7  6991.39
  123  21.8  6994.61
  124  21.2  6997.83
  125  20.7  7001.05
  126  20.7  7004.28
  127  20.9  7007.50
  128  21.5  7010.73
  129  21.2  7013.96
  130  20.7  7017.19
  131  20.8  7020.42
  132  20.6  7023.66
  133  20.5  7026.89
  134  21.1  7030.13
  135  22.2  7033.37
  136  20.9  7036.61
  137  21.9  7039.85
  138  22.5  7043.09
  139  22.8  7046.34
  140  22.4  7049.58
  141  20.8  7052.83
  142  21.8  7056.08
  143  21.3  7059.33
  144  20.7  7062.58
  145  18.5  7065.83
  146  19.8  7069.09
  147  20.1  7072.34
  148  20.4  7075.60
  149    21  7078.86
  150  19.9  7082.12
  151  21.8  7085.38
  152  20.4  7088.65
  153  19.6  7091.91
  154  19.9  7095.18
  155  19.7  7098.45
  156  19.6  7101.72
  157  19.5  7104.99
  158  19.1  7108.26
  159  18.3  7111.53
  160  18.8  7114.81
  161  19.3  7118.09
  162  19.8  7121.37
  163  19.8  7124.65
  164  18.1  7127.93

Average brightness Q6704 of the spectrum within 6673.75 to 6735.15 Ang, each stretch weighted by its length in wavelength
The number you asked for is 20.6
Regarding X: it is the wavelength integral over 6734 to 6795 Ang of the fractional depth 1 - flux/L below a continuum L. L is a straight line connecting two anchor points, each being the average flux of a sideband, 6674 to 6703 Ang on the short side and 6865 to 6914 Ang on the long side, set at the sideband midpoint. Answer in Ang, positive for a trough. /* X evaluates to 1.7 Ang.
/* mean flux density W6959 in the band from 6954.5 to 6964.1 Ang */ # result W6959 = 21.1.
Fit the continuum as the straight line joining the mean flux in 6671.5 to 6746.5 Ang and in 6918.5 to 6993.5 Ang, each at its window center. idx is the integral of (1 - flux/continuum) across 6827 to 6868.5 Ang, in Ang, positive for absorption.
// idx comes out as 0.6 Ang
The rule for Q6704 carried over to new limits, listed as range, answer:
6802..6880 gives 20.8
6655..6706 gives 20.8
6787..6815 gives 20.8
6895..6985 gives 21.1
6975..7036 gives 21.2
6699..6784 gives 20.4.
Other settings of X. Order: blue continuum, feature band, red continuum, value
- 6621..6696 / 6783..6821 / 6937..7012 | 0.5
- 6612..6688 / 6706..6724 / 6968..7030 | 0.6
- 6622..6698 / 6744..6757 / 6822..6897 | 0.2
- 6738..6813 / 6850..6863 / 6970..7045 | 0.4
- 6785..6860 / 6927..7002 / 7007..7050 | 0.2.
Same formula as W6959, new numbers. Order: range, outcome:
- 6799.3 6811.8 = 20.9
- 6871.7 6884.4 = 21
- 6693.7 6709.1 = 20.9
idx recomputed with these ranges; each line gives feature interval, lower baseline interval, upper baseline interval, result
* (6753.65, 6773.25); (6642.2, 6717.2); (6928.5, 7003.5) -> 0.35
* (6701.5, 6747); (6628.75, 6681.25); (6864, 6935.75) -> 1.25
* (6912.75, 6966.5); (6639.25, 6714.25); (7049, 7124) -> -1.49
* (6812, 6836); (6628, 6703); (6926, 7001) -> 0.21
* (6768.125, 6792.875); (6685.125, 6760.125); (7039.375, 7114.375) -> 0.55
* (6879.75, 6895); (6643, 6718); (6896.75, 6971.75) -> 0.27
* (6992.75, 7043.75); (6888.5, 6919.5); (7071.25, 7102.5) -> -1.55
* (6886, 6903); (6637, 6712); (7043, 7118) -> -0.33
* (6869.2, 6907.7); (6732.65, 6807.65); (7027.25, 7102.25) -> -0.79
